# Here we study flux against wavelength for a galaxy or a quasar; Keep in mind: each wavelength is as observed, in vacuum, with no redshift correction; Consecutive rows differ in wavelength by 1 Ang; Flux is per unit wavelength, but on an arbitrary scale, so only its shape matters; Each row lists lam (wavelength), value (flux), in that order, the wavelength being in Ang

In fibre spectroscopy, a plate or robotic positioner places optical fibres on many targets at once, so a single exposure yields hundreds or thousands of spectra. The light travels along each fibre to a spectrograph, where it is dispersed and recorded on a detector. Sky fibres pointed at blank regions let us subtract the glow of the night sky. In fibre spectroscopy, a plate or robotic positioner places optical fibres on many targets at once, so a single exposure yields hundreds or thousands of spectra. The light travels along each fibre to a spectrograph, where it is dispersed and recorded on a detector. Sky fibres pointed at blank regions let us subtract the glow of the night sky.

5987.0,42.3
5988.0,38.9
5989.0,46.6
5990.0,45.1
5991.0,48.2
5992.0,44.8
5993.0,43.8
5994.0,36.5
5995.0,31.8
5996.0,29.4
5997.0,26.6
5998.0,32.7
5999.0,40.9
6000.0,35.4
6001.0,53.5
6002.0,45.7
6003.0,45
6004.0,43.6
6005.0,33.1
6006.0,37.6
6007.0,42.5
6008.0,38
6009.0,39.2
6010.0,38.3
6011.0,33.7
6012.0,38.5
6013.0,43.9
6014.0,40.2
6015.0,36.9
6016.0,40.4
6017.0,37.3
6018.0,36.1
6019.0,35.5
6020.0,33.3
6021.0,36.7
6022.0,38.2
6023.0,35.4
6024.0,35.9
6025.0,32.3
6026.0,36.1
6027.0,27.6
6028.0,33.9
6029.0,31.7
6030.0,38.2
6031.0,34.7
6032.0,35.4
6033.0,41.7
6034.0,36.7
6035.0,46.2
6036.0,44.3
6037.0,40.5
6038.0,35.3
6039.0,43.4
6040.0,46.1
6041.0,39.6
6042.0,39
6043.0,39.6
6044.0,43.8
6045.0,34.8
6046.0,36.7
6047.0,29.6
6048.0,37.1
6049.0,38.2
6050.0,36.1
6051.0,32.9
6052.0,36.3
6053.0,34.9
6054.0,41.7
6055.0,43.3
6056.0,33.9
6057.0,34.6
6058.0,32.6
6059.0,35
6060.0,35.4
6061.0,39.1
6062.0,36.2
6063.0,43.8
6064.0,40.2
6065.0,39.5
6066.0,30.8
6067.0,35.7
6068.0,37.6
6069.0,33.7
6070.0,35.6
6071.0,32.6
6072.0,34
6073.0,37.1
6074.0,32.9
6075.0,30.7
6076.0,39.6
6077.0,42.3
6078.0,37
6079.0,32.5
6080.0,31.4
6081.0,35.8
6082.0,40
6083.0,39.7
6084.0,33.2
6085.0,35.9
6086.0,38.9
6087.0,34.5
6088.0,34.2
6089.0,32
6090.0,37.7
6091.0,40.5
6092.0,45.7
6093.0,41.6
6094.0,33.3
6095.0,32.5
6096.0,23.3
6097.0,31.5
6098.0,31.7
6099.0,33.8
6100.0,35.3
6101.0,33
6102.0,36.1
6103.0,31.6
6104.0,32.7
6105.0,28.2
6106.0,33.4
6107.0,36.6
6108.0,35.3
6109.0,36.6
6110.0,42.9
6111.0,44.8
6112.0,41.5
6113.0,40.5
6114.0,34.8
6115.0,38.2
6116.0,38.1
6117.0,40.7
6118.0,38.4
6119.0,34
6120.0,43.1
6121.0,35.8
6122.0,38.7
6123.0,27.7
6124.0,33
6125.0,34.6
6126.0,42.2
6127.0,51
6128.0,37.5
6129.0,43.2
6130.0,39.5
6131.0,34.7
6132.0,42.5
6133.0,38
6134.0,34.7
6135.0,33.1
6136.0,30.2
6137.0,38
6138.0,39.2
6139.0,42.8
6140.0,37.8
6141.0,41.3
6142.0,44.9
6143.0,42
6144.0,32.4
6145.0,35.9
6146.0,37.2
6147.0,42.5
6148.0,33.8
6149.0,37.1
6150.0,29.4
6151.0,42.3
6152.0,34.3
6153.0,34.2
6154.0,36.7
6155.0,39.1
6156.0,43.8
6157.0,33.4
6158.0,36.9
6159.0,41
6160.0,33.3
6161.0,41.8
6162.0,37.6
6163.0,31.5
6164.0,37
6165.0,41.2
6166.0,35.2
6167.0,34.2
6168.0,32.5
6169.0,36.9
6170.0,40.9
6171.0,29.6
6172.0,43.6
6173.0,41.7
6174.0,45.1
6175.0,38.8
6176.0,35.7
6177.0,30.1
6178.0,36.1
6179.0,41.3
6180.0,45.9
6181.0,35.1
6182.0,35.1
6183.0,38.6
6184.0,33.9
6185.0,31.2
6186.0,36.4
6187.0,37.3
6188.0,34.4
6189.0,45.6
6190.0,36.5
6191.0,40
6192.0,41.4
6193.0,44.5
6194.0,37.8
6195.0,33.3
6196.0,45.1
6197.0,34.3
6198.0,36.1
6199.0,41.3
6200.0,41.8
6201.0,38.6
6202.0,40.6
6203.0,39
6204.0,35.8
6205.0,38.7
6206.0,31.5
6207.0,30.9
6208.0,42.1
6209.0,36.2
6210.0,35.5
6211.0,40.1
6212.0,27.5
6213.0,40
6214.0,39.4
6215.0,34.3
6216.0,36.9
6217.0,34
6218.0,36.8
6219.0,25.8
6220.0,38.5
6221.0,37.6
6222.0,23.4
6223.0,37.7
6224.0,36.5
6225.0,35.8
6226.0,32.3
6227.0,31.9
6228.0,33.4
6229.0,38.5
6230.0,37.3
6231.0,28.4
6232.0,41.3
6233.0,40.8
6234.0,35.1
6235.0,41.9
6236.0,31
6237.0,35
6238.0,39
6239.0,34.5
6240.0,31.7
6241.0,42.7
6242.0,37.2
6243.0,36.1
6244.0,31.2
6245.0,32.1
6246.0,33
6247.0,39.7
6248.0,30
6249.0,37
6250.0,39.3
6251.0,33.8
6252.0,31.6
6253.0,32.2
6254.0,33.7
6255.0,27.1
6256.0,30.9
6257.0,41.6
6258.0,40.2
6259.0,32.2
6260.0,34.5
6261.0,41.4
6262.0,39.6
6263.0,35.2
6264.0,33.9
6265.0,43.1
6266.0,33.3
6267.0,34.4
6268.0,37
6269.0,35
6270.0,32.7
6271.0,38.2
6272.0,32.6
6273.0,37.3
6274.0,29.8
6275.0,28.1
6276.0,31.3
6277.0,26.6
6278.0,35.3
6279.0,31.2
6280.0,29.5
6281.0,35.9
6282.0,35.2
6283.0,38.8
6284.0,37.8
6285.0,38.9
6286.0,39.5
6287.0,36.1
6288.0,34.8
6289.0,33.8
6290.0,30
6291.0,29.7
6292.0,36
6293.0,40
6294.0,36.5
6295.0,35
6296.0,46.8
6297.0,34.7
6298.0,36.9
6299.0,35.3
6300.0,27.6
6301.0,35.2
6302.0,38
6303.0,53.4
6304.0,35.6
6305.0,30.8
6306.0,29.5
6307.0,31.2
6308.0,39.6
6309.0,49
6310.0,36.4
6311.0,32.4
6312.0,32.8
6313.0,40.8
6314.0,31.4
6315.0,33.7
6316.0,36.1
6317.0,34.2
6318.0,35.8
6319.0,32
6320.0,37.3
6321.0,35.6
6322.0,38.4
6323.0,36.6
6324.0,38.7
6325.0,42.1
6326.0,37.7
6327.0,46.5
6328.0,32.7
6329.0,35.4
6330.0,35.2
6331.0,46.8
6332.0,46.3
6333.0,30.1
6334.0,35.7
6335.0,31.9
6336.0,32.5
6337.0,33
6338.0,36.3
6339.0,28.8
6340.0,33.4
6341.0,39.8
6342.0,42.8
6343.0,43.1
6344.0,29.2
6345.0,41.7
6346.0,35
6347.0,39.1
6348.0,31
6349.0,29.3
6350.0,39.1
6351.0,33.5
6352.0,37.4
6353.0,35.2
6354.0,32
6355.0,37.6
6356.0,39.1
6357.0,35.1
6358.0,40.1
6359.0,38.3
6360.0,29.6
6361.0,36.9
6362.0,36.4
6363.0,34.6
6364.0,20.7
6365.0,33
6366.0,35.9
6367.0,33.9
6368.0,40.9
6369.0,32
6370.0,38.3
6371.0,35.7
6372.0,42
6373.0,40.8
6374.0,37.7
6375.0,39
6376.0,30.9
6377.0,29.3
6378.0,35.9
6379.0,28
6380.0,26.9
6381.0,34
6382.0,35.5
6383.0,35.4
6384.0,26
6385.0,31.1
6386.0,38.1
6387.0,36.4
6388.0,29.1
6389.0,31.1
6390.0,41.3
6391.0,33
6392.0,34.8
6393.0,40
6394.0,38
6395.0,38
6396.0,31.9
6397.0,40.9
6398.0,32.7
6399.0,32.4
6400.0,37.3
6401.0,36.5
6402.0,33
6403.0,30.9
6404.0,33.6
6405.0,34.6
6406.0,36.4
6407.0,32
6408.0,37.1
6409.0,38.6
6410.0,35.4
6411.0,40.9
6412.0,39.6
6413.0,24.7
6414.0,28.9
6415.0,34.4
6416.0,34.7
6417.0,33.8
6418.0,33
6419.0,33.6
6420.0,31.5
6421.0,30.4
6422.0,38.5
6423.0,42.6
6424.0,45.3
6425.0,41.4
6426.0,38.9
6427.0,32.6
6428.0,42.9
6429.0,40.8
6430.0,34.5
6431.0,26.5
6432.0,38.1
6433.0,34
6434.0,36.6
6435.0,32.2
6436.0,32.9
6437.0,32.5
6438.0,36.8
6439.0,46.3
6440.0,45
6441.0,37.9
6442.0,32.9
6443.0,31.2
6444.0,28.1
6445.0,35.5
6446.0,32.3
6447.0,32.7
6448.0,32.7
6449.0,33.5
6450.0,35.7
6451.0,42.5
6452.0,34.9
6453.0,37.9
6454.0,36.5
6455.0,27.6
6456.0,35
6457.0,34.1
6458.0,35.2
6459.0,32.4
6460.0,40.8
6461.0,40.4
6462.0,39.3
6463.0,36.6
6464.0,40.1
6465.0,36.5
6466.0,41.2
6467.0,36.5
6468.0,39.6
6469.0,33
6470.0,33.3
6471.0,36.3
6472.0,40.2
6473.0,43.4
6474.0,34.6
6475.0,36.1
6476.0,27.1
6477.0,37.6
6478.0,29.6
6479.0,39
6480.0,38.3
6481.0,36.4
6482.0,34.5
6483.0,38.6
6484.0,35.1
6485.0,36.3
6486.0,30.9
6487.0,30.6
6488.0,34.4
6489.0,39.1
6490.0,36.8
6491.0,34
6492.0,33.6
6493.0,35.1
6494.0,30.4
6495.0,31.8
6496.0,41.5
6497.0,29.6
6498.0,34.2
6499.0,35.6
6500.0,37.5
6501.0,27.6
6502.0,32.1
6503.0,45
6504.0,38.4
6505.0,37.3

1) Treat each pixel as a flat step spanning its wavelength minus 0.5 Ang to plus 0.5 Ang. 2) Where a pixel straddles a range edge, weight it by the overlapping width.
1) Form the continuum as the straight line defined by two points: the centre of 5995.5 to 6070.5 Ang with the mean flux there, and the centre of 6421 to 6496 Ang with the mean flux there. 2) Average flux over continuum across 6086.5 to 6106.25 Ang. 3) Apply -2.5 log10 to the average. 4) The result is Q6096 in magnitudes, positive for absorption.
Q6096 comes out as 0.10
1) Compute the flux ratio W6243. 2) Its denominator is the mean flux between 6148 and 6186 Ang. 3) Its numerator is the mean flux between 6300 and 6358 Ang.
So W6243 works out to 1.0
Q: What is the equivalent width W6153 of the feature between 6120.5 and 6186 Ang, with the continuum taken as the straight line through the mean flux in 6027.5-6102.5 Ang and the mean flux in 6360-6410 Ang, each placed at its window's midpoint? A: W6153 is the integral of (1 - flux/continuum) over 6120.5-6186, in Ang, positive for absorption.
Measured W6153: -2.6 Ang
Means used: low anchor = 36.6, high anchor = 34.6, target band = 37.5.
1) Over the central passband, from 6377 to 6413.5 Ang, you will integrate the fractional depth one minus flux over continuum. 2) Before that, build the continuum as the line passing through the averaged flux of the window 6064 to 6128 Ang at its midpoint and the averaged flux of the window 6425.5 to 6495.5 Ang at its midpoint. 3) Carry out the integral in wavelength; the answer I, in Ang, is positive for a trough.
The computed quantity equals 1.4 Ang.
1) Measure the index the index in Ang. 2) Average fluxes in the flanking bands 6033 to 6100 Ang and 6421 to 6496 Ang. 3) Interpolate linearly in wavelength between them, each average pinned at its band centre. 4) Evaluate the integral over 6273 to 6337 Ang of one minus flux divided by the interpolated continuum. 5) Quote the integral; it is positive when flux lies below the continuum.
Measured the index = 0.8 Ang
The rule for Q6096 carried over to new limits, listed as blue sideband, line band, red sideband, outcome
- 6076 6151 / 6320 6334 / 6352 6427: -0.089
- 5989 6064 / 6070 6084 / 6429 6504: 0.061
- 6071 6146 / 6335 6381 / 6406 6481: 0.031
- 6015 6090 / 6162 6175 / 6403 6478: -0.032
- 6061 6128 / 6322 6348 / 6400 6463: -0.040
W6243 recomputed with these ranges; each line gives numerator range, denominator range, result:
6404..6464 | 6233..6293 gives 1.02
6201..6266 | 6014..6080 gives 0.97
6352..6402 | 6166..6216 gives 0.93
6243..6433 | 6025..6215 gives 0.95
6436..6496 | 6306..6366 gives 0.99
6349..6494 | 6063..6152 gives 0.96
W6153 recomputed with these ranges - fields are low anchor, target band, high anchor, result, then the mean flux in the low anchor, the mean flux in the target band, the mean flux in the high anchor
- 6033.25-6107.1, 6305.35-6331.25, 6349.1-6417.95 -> -1.2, 36.4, 36.7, 34.8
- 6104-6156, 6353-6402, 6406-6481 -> 1.9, 37.7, 34.9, 35.9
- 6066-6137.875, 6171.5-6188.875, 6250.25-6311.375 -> -1.0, 36.3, 37.8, 35.3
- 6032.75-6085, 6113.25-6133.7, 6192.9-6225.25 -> -0.7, 37.3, 38.3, 36.5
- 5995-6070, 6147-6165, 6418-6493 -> 0.1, 37.5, 36.9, 36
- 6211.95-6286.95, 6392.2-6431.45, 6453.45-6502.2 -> -0.3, 35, 35.6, 35.5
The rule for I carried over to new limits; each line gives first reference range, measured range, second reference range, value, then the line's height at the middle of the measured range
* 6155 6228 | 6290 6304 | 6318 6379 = -0.3 Ang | 36.3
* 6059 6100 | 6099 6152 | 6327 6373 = -2.3 Ang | 35.8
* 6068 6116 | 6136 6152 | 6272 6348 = -1.0 Ang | 35.8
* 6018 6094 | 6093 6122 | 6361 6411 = 0.6 Ang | 36.5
